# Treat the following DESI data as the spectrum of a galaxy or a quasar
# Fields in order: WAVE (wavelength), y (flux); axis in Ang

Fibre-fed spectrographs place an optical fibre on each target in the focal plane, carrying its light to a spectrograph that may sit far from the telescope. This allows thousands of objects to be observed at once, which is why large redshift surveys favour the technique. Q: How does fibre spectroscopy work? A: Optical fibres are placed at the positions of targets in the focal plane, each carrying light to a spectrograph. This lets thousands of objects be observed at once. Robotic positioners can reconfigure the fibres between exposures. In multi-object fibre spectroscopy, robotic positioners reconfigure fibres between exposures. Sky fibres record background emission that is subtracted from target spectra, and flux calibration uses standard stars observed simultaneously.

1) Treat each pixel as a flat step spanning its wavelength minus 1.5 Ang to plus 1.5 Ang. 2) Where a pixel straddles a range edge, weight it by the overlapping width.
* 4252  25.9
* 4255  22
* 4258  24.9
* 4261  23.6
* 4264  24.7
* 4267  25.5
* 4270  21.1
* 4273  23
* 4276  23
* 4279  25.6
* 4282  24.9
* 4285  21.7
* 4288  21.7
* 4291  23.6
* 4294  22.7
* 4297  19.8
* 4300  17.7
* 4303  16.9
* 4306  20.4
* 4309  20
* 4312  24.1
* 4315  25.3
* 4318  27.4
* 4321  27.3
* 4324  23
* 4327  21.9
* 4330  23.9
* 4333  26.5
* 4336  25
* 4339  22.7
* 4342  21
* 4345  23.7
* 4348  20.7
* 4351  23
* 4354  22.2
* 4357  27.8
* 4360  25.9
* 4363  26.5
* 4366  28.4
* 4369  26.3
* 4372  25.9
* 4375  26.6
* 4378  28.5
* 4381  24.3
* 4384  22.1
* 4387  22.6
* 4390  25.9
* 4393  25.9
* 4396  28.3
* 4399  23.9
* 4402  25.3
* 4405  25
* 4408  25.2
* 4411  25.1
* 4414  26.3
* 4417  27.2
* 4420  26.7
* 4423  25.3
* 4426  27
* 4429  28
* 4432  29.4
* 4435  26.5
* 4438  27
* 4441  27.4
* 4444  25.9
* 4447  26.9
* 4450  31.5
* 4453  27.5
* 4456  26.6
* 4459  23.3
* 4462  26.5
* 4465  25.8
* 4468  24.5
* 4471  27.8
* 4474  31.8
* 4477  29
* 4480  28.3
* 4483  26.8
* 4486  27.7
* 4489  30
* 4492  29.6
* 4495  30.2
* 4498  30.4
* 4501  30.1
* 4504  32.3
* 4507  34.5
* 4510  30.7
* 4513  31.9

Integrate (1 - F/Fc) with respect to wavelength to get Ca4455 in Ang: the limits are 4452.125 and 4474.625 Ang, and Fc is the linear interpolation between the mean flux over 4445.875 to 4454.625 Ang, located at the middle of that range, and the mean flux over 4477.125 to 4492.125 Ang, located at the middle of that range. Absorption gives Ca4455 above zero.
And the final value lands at 1.63 Ang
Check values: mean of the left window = 28.7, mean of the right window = 28.4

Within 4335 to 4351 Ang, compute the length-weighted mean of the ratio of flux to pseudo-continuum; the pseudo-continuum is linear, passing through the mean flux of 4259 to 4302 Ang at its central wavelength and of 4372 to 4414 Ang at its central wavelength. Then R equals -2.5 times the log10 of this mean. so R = 0.07 mag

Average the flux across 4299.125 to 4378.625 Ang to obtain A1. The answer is 24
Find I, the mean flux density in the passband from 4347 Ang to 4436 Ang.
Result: 25.8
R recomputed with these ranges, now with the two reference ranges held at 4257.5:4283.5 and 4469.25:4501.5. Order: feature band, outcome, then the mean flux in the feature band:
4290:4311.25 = 0.22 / 20.2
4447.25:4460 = 0.04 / 27.3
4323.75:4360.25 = 0.09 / 23.6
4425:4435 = 0.00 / 27.9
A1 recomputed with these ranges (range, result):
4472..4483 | 29.2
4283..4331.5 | 22.4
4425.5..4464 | 27.2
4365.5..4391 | 25.5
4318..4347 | 24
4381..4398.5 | 24.8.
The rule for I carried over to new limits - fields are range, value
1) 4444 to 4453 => 28.4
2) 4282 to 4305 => 20.9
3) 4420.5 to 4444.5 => 27.1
